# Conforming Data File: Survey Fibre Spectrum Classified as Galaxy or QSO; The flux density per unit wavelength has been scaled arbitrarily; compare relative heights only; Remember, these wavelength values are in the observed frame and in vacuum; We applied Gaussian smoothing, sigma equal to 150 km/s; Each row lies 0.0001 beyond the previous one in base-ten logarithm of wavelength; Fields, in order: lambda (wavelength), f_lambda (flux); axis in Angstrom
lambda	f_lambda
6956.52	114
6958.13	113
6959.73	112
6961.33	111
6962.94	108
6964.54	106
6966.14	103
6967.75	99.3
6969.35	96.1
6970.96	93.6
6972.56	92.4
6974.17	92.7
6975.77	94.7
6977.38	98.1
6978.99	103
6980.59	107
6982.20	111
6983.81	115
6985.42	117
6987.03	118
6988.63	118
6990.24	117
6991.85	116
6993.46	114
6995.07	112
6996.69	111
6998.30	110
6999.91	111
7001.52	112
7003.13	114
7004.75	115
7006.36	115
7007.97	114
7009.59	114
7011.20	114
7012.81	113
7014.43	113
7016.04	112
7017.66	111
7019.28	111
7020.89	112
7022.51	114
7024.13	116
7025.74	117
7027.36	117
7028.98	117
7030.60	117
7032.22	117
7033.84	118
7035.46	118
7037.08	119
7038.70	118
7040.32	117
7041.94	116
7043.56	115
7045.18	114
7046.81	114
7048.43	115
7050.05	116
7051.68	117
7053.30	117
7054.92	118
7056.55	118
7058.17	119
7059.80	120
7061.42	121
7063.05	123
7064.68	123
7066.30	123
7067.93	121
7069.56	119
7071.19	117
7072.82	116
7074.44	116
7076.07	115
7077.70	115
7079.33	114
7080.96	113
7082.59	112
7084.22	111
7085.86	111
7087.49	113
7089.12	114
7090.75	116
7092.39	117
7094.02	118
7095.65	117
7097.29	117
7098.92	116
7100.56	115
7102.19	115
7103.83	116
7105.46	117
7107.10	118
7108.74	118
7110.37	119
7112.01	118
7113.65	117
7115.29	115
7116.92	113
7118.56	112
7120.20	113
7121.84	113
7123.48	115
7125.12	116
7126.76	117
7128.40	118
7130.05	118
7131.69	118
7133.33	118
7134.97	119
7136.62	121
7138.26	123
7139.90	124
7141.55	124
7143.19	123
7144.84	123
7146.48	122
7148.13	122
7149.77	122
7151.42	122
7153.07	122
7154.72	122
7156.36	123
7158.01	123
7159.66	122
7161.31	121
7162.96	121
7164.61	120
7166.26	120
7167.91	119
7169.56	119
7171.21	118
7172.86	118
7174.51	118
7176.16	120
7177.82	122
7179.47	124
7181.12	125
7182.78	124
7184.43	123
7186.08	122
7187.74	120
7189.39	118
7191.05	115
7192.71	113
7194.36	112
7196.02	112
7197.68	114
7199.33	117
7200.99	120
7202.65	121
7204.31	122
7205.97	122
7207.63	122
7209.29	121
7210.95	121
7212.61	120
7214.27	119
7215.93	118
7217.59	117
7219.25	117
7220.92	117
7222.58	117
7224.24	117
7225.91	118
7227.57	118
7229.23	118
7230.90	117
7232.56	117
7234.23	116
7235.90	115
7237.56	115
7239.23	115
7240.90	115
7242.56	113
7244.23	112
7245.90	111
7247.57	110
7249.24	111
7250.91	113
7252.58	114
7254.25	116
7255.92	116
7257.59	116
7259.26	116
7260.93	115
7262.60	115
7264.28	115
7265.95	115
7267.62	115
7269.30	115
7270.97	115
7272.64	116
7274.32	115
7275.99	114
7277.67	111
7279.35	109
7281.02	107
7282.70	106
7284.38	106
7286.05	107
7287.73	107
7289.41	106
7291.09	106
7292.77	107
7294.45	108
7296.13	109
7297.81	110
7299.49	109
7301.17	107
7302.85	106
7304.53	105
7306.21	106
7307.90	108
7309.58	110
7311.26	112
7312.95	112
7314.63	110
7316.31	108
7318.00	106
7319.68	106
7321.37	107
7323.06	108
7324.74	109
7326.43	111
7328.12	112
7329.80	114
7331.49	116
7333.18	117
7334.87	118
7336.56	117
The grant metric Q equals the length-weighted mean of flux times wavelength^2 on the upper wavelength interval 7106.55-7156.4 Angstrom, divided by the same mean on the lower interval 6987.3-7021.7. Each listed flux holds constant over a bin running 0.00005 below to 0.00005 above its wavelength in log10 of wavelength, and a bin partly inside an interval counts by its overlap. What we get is 1.09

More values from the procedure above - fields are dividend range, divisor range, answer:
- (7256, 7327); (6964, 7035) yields 1.08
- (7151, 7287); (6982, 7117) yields 1.06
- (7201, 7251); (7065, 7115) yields 1.05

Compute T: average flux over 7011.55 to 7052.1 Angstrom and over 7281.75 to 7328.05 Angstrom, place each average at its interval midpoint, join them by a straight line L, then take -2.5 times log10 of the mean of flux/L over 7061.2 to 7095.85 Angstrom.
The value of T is -0.02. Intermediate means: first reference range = 115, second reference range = 108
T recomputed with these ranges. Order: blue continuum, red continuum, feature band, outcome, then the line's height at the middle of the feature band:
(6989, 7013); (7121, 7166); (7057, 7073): -0.03 mag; 117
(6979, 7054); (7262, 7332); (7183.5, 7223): -0.07 mag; 111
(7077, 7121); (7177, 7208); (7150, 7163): -0.04 mag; 118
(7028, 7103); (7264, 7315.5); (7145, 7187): -0.07 mag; 114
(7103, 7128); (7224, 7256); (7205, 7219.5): -0.04 mag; 115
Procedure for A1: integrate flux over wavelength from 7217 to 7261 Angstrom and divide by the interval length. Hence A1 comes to 115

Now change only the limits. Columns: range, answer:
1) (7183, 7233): 118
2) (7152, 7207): 120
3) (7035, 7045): 117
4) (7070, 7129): 115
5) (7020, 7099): 117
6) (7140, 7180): 121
